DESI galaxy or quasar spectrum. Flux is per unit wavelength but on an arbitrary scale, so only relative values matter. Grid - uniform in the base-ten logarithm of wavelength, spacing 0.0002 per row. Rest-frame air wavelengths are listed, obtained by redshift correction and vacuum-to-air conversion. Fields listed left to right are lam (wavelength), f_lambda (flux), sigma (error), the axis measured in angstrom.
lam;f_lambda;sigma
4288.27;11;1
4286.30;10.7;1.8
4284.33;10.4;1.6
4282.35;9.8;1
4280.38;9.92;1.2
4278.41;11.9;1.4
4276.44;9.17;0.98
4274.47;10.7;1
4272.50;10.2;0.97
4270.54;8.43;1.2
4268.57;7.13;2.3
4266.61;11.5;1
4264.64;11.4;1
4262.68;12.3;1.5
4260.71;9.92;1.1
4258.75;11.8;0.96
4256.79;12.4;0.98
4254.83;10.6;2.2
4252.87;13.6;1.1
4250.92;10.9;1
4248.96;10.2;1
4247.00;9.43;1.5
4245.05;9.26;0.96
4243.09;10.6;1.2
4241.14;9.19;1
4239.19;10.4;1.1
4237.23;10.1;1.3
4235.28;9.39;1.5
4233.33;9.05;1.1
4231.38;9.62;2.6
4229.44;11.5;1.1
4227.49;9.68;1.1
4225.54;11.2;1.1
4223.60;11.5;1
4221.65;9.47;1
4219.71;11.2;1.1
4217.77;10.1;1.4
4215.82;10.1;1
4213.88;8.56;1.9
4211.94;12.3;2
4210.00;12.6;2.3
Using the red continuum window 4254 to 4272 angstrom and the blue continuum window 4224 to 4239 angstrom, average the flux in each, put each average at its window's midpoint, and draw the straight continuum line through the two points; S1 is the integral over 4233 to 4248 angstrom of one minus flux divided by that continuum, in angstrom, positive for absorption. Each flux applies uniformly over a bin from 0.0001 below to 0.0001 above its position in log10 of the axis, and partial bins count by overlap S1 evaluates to 0.8 angstrom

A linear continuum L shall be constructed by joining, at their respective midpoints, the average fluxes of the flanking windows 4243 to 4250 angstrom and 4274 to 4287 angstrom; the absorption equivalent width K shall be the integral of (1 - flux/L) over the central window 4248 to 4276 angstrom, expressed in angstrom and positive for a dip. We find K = -2.0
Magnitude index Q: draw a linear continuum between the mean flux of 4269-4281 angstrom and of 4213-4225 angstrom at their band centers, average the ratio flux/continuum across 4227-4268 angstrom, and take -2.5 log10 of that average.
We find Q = -0.06 mag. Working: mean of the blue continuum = 10.2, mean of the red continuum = 9.92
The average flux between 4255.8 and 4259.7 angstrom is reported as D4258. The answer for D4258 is 12.1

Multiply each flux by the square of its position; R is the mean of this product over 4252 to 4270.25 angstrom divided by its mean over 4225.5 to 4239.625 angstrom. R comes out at 1.12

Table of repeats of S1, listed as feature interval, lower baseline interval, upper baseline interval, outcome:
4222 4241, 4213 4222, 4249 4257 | 0.7 angstrom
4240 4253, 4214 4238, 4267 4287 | -0.2 angstrom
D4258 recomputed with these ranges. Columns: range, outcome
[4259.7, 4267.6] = 11.3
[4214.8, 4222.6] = 10.2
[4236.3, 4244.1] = 10.1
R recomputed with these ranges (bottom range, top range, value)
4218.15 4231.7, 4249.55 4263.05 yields 1.11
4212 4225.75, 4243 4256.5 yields 1.05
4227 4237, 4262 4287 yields 1.06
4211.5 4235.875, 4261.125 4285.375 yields 1.02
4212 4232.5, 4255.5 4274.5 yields 1.04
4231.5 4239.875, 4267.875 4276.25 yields 0.96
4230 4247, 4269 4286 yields 1.05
